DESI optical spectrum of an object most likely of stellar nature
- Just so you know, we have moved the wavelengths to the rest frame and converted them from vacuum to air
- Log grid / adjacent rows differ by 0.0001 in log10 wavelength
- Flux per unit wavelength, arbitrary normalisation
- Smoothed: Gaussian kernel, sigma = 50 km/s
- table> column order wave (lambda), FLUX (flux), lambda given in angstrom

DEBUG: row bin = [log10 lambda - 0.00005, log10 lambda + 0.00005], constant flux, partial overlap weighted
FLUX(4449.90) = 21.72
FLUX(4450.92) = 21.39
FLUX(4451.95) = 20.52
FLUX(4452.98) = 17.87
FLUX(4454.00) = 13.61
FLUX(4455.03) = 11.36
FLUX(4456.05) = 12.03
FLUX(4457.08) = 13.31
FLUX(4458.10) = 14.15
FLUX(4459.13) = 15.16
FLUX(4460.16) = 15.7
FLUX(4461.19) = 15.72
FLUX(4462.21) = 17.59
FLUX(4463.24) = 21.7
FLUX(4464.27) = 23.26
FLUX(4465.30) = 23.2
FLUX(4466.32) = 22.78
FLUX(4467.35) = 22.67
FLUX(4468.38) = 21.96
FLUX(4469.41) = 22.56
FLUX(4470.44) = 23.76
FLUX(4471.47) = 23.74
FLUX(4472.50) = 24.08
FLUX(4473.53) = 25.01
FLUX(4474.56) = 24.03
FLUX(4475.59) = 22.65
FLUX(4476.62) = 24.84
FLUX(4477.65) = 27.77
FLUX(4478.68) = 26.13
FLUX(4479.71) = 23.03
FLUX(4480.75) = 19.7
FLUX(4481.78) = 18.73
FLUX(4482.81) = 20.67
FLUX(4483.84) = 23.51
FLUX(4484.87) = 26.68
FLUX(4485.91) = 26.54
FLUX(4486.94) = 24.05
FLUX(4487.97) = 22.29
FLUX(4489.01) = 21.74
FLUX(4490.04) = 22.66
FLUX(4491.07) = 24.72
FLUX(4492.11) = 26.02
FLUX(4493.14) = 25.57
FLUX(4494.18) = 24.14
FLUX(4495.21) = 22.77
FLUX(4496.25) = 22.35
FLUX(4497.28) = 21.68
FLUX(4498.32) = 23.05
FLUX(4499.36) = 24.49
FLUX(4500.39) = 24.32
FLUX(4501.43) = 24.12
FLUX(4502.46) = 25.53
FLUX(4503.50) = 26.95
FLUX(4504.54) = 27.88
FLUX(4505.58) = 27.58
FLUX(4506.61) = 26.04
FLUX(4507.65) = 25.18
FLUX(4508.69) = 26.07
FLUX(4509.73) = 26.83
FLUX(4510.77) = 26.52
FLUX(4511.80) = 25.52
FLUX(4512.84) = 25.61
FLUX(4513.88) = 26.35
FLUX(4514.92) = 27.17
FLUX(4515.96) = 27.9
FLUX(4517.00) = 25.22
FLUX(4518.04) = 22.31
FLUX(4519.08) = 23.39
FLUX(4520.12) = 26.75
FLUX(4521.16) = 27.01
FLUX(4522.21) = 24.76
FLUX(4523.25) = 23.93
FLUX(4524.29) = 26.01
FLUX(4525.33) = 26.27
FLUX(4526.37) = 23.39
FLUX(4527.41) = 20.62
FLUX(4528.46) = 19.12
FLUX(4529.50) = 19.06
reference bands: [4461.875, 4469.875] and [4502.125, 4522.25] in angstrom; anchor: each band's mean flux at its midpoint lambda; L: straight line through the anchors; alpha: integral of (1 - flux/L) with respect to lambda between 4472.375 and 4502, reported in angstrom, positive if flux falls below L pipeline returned 0.2 angstrom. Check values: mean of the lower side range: 22.1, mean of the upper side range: 26.1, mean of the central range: 23.7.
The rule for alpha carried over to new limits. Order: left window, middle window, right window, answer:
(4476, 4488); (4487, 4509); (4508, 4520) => 0.21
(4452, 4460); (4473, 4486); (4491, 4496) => -1.92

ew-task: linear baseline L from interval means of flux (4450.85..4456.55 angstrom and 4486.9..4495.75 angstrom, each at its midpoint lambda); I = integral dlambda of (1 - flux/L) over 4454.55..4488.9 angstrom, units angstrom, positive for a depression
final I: -2.8 angstrom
